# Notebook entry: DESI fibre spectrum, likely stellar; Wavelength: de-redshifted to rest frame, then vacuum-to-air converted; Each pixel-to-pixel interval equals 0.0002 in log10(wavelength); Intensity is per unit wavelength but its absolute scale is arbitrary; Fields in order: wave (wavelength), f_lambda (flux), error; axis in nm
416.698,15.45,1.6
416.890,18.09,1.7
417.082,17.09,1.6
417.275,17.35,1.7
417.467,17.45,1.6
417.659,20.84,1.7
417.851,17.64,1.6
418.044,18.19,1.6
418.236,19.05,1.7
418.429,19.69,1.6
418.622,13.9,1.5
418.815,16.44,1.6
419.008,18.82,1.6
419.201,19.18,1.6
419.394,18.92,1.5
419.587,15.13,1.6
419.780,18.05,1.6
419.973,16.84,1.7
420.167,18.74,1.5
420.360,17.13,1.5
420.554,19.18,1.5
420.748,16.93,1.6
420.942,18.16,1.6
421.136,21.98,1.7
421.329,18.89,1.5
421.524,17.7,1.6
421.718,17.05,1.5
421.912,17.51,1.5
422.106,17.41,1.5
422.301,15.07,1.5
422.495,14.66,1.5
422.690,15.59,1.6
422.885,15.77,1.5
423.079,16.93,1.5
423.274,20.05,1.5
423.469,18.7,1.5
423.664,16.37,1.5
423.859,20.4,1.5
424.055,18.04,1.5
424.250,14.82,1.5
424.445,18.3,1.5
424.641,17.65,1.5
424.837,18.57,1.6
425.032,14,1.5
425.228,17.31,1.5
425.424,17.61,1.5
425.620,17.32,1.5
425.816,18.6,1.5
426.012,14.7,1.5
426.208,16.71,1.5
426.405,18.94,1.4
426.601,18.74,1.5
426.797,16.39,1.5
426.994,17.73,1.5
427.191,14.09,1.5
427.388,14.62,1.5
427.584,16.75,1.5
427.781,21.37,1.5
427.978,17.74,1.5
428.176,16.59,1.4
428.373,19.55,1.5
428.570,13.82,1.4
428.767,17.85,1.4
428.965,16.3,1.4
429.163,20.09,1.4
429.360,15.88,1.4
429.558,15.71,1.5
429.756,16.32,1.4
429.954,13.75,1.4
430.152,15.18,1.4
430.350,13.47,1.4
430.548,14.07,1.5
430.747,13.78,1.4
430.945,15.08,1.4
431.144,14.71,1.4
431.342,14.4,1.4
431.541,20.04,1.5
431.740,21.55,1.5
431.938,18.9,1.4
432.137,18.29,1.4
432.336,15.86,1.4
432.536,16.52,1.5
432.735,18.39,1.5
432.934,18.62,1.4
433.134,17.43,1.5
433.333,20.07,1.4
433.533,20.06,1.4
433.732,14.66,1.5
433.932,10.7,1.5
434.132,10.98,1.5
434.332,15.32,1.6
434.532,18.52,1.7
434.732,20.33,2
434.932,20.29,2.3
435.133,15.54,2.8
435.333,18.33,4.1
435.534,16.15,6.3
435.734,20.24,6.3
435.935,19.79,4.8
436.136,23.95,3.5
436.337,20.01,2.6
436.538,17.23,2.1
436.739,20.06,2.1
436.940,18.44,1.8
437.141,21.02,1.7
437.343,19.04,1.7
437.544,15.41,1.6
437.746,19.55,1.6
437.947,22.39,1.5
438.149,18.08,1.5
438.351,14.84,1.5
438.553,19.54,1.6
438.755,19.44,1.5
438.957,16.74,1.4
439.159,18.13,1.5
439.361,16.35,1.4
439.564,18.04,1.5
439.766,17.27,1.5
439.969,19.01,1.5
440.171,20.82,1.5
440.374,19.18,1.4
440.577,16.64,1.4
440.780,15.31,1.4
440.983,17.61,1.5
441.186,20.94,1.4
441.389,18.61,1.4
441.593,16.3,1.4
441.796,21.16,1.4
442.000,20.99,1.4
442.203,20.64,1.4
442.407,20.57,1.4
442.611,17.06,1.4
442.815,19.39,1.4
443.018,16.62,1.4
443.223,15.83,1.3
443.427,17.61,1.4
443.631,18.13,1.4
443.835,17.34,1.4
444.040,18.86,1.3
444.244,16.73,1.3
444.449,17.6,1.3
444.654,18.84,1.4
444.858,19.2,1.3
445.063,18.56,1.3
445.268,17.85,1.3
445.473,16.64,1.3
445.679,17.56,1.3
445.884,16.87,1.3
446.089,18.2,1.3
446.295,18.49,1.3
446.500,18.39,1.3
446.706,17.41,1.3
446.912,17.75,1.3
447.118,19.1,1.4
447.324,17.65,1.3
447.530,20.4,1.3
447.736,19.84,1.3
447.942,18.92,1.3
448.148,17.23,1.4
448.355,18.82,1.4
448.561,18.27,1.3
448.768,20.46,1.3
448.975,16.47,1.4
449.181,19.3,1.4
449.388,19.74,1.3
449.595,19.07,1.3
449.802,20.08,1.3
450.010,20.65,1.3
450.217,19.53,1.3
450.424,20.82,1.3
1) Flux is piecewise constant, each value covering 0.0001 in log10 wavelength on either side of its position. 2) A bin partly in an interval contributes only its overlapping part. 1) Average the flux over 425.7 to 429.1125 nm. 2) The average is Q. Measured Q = 17.1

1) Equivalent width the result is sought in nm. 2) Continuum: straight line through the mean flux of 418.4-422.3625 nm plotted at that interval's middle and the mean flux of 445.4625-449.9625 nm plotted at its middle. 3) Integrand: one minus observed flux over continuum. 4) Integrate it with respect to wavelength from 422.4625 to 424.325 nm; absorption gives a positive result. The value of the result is 0.06 nm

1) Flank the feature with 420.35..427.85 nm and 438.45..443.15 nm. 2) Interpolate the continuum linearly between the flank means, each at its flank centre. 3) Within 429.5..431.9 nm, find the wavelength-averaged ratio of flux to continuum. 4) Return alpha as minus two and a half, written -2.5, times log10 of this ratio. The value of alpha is 0.13 mag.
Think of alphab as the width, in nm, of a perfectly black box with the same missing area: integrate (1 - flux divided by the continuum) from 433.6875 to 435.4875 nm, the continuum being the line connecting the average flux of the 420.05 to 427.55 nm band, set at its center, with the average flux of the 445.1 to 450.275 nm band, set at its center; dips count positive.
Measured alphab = 0.18 nm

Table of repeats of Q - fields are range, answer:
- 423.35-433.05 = 16.9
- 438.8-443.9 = 18.3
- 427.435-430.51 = 16.6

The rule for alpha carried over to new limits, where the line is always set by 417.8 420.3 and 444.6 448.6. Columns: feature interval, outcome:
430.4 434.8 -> 0.08 mag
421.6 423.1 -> 0.10 mag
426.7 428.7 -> 0.06 mag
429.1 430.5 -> 0.15 mag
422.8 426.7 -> 0.02 mag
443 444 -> 0.06 mag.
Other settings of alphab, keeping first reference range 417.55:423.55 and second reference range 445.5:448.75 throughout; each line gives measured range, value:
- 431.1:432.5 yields 0.02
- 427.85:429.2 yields 0.04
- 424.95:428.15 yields 0.15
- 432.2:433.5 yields 0.01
